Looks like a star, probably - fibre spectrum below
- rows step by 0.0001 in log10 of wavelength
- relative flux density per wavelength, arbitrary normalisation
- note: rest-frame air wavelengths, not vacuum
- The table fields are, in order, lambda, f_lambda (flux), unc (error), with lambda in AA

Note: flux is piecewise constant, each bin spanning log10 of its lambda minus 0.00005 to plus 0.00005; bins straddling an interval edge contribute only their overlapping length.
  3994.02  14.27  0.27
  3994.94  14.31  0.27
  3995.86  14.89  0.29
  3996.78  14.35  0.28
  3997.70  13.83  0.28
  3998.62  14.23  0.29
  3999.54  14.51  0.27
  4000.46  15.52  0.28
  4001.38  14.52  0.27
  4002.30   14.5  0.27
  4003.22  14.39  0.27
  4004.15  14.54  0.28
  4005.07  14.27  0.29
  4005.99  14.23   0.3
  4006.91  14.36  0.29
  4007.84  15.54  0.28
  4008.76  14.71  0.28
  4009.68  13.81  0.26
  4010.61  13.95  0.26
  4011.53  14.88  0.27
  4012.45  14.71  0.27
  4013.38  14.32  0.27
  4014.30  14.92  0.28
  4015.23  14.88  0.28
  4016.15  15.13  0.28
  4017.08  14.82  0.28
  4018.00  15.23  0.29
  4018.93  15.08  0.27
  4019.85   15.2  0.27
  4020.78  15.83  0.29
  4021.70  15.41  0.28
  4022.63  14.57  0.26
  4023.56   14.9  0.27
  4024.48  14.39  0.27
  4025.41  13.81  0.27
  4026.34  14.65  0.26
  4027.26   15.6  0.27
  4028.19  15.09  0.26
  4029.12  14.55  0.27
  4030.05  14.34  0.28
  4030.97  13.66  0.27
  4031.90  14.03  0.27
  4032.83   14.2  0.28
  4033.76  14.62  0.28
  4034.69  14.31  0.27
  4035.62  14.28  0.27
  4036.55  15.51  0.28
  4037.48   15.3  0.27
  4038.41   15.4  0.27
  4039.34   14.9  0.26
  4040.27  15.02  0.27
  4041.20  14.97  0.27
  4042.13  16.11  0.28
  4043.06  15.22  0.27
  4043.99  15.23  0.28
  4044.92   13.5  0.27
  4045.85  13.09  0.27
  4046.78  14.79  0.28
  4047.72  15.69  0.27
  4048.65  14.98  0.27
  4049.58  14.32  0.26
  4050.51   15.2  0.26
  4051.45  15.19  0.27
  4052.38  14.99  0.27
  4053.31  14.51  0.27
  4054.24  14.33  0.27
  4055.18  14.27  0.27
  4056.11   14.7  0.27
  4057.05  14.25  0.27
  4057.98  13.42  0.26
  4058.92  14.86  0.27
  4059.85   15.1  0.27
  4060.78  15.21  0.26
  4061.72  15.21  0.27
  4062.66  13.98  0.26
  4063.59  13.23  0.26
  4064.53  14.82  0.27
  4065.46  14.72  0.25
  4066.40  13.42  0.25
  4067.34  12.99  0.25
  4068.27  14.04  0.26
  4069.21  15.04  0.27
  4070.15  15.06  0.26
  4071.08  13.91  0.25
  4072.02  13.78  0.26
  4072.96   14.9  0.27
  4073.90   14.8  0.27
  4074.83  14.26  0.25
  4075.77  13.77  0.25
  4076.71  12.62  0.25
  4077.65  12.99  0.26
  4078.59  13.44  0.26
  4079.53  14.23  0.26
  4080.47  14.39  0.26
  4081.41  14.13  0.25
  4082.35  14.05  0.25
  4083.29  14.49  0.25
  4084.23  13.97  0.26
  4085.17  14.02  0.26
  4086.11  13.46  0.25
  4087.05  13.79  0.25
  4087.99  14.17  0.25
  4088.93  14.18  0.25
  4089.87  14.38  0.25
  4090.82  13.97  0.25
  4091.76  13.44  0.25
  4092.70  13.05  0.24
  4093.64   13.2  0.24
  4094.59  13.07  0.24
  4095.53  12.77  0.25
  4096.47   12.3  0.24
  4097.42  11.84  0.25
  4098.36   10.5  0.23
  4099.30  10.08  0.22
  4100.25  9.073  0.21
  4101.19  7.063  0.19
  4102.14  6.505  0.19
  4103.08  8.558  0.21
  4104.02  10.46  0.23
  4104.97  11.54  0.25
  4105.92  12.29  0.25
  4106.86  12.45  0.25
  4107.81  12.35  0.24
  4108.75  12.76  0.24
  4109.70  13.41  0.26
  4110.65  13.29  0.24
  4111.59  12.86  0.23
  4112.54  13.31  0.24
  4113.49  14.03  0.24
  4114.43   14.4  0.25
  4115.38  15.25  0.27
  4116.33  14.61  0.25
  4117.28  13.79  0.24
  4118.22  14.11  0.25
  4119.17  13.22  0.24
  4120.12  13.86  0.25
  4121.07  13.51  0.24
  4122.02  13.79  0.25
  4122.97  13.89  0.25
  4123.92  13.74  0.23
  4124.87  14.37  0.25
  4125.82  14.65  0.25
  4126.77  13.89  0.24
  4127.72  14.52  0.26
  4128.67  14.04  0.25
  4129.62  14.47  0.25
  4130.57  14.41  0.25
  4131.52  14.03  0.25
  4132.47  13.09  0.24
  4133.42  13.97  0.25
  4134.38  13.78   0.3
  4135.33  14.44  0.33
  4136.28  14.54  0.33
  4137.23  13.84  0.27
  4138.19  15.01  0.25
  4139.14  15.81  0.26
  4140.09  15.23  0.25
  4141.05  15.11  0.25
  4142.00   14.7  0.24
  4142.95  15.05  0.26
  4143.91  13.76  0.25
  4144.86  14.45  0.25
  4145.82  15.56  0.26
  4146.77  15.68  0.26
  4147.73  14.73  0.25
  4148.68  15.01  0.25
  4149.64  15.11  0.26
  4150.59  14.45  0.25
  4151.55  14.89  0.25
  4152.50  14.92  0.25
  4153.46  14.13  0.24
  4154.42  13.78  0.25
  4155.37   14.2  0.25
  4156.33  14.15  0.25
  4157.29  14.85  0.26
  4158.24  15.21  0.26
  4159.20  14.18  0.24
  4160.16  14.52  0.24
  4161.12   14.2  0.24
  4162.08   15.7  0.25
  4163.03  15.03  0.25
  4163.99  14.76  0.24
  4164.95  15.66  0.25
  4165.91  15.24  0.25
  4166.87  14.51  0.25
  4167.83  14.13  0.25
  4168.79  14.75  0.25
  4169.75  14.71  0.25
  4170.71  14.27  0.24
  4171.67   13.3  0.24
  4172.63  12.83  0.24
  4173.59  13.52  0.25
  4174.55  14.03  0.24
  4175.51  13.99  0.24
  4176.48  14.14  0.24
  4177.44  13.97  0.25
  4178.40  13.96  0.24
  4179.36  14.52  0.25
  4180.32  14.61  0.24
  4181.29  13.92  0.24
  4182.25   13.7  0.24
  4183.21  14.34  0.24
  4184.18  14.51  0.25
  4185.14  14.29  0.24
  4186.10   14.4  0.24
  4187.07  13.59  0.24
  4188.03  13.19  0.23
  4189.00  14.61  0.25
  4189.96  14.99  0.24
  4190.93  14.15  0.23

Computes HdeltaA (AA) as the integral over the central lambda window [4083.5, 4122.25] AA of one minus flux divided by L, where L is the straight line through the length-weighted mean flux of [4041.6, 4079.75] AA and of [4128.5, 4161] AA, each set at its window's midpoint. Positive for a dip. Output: 4.9 AA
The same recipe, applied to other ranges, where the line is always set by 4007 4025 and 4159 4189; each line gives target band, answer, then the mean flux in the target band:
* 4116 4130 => 0.4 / 14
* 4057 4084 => 0.9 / 14.2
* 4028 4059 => 0.2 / 14.7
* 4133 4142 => -0.1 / 14.6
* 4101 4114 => 2.6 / 11.6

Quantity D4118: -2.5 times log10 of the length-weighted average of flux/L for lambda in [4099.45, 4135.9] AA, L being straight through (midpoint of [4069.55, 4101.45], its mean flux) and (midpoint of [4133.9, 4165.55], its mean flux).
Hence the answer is 0.08 mag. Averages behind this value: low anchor 13.3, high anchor 14.7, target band 13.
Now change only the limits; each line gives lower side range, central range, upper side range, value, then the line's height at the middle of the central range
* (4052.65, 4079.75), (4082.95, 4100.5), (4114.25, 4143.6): 0.10 mag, 14.2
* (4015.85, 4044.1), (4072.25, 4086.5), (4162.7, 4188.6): 0.05 mag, 14.6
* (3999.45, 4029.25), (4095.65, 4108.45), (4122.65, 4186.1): 0.36 mag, 14.6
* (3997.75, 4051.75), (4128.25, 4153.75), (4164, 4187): -0.02 mag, 14.3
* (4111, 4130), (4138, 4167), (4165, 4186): -0.05 mag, 14.1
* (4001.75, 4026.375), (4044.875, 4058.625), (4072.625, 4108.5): -0.06 mag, 13.7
